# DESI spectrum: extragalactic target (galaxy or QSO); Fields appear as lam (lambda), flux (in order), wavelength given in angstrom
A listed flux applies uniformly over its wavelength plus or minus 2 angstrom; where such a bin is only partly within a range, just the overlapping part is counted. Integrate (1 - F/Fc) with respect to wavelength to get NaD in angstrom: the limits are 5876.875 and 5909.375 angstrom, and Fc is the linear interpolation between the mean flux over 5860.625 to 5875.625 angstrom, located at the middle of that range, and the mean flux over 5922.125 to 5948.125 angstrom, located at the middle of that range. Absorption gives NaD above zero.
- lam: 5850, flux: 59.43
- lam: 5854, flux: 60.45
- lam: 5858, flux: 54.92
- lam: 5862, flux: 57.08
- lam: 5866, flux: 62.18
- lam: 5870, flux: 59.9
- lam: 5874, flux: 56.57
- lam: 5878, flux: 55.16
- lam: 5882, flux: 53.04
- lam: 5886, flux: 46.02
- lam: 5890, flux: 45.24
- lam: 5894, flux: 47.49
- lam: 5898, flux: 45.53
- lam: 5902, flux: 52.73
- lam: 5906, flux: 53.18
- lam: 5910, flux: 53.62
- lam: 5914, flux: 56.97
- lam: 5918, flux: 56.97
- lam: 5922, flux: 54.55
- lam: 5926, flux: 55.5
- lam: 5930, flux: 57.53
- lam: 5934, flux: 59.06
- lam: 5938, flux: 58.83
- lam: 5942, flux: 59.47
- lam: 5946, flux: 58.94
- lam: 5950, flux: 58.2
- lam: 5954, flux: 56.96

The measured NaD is 4.9 angstrom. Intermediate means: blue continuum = 59.1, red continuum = 58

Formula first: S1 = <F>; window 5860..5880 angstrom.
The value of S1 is 58.2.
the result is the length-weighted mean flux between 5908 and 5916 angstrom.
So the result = 55.3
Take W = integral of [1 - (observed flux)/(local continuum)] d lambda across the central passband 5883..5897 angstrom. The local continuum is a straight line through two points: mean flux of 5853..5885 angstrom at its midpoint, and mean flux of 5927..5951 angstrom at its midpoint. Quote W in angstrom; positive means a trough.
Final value 2.62 angstrom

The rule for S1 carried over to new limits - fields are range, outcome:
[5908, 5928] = 55.5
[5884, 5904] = 47.4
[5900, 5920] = 54.7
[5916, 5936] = 56.7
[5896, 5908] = 50.5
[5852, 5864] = 57.5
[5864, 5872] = 61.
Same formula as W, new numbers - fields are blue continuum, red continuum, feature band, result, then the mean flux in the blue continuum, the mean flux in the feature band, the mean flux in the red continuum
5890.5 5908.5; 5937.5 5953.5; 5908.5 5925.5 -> -0.8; 49.5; 55.6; 58.7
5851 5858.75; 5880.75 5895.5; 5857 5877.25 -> -1.4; 58.4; 58.1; 47.7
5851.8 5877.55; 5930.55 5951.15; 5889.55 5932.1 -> 4.1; 58.3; 53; 58.8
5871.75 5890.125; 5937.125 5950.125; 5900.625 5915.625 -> 0.2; 51.9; 54.1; 59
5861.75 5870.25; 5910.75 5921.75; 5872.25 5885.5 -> 1.2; 60.2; 53.9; 56.2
